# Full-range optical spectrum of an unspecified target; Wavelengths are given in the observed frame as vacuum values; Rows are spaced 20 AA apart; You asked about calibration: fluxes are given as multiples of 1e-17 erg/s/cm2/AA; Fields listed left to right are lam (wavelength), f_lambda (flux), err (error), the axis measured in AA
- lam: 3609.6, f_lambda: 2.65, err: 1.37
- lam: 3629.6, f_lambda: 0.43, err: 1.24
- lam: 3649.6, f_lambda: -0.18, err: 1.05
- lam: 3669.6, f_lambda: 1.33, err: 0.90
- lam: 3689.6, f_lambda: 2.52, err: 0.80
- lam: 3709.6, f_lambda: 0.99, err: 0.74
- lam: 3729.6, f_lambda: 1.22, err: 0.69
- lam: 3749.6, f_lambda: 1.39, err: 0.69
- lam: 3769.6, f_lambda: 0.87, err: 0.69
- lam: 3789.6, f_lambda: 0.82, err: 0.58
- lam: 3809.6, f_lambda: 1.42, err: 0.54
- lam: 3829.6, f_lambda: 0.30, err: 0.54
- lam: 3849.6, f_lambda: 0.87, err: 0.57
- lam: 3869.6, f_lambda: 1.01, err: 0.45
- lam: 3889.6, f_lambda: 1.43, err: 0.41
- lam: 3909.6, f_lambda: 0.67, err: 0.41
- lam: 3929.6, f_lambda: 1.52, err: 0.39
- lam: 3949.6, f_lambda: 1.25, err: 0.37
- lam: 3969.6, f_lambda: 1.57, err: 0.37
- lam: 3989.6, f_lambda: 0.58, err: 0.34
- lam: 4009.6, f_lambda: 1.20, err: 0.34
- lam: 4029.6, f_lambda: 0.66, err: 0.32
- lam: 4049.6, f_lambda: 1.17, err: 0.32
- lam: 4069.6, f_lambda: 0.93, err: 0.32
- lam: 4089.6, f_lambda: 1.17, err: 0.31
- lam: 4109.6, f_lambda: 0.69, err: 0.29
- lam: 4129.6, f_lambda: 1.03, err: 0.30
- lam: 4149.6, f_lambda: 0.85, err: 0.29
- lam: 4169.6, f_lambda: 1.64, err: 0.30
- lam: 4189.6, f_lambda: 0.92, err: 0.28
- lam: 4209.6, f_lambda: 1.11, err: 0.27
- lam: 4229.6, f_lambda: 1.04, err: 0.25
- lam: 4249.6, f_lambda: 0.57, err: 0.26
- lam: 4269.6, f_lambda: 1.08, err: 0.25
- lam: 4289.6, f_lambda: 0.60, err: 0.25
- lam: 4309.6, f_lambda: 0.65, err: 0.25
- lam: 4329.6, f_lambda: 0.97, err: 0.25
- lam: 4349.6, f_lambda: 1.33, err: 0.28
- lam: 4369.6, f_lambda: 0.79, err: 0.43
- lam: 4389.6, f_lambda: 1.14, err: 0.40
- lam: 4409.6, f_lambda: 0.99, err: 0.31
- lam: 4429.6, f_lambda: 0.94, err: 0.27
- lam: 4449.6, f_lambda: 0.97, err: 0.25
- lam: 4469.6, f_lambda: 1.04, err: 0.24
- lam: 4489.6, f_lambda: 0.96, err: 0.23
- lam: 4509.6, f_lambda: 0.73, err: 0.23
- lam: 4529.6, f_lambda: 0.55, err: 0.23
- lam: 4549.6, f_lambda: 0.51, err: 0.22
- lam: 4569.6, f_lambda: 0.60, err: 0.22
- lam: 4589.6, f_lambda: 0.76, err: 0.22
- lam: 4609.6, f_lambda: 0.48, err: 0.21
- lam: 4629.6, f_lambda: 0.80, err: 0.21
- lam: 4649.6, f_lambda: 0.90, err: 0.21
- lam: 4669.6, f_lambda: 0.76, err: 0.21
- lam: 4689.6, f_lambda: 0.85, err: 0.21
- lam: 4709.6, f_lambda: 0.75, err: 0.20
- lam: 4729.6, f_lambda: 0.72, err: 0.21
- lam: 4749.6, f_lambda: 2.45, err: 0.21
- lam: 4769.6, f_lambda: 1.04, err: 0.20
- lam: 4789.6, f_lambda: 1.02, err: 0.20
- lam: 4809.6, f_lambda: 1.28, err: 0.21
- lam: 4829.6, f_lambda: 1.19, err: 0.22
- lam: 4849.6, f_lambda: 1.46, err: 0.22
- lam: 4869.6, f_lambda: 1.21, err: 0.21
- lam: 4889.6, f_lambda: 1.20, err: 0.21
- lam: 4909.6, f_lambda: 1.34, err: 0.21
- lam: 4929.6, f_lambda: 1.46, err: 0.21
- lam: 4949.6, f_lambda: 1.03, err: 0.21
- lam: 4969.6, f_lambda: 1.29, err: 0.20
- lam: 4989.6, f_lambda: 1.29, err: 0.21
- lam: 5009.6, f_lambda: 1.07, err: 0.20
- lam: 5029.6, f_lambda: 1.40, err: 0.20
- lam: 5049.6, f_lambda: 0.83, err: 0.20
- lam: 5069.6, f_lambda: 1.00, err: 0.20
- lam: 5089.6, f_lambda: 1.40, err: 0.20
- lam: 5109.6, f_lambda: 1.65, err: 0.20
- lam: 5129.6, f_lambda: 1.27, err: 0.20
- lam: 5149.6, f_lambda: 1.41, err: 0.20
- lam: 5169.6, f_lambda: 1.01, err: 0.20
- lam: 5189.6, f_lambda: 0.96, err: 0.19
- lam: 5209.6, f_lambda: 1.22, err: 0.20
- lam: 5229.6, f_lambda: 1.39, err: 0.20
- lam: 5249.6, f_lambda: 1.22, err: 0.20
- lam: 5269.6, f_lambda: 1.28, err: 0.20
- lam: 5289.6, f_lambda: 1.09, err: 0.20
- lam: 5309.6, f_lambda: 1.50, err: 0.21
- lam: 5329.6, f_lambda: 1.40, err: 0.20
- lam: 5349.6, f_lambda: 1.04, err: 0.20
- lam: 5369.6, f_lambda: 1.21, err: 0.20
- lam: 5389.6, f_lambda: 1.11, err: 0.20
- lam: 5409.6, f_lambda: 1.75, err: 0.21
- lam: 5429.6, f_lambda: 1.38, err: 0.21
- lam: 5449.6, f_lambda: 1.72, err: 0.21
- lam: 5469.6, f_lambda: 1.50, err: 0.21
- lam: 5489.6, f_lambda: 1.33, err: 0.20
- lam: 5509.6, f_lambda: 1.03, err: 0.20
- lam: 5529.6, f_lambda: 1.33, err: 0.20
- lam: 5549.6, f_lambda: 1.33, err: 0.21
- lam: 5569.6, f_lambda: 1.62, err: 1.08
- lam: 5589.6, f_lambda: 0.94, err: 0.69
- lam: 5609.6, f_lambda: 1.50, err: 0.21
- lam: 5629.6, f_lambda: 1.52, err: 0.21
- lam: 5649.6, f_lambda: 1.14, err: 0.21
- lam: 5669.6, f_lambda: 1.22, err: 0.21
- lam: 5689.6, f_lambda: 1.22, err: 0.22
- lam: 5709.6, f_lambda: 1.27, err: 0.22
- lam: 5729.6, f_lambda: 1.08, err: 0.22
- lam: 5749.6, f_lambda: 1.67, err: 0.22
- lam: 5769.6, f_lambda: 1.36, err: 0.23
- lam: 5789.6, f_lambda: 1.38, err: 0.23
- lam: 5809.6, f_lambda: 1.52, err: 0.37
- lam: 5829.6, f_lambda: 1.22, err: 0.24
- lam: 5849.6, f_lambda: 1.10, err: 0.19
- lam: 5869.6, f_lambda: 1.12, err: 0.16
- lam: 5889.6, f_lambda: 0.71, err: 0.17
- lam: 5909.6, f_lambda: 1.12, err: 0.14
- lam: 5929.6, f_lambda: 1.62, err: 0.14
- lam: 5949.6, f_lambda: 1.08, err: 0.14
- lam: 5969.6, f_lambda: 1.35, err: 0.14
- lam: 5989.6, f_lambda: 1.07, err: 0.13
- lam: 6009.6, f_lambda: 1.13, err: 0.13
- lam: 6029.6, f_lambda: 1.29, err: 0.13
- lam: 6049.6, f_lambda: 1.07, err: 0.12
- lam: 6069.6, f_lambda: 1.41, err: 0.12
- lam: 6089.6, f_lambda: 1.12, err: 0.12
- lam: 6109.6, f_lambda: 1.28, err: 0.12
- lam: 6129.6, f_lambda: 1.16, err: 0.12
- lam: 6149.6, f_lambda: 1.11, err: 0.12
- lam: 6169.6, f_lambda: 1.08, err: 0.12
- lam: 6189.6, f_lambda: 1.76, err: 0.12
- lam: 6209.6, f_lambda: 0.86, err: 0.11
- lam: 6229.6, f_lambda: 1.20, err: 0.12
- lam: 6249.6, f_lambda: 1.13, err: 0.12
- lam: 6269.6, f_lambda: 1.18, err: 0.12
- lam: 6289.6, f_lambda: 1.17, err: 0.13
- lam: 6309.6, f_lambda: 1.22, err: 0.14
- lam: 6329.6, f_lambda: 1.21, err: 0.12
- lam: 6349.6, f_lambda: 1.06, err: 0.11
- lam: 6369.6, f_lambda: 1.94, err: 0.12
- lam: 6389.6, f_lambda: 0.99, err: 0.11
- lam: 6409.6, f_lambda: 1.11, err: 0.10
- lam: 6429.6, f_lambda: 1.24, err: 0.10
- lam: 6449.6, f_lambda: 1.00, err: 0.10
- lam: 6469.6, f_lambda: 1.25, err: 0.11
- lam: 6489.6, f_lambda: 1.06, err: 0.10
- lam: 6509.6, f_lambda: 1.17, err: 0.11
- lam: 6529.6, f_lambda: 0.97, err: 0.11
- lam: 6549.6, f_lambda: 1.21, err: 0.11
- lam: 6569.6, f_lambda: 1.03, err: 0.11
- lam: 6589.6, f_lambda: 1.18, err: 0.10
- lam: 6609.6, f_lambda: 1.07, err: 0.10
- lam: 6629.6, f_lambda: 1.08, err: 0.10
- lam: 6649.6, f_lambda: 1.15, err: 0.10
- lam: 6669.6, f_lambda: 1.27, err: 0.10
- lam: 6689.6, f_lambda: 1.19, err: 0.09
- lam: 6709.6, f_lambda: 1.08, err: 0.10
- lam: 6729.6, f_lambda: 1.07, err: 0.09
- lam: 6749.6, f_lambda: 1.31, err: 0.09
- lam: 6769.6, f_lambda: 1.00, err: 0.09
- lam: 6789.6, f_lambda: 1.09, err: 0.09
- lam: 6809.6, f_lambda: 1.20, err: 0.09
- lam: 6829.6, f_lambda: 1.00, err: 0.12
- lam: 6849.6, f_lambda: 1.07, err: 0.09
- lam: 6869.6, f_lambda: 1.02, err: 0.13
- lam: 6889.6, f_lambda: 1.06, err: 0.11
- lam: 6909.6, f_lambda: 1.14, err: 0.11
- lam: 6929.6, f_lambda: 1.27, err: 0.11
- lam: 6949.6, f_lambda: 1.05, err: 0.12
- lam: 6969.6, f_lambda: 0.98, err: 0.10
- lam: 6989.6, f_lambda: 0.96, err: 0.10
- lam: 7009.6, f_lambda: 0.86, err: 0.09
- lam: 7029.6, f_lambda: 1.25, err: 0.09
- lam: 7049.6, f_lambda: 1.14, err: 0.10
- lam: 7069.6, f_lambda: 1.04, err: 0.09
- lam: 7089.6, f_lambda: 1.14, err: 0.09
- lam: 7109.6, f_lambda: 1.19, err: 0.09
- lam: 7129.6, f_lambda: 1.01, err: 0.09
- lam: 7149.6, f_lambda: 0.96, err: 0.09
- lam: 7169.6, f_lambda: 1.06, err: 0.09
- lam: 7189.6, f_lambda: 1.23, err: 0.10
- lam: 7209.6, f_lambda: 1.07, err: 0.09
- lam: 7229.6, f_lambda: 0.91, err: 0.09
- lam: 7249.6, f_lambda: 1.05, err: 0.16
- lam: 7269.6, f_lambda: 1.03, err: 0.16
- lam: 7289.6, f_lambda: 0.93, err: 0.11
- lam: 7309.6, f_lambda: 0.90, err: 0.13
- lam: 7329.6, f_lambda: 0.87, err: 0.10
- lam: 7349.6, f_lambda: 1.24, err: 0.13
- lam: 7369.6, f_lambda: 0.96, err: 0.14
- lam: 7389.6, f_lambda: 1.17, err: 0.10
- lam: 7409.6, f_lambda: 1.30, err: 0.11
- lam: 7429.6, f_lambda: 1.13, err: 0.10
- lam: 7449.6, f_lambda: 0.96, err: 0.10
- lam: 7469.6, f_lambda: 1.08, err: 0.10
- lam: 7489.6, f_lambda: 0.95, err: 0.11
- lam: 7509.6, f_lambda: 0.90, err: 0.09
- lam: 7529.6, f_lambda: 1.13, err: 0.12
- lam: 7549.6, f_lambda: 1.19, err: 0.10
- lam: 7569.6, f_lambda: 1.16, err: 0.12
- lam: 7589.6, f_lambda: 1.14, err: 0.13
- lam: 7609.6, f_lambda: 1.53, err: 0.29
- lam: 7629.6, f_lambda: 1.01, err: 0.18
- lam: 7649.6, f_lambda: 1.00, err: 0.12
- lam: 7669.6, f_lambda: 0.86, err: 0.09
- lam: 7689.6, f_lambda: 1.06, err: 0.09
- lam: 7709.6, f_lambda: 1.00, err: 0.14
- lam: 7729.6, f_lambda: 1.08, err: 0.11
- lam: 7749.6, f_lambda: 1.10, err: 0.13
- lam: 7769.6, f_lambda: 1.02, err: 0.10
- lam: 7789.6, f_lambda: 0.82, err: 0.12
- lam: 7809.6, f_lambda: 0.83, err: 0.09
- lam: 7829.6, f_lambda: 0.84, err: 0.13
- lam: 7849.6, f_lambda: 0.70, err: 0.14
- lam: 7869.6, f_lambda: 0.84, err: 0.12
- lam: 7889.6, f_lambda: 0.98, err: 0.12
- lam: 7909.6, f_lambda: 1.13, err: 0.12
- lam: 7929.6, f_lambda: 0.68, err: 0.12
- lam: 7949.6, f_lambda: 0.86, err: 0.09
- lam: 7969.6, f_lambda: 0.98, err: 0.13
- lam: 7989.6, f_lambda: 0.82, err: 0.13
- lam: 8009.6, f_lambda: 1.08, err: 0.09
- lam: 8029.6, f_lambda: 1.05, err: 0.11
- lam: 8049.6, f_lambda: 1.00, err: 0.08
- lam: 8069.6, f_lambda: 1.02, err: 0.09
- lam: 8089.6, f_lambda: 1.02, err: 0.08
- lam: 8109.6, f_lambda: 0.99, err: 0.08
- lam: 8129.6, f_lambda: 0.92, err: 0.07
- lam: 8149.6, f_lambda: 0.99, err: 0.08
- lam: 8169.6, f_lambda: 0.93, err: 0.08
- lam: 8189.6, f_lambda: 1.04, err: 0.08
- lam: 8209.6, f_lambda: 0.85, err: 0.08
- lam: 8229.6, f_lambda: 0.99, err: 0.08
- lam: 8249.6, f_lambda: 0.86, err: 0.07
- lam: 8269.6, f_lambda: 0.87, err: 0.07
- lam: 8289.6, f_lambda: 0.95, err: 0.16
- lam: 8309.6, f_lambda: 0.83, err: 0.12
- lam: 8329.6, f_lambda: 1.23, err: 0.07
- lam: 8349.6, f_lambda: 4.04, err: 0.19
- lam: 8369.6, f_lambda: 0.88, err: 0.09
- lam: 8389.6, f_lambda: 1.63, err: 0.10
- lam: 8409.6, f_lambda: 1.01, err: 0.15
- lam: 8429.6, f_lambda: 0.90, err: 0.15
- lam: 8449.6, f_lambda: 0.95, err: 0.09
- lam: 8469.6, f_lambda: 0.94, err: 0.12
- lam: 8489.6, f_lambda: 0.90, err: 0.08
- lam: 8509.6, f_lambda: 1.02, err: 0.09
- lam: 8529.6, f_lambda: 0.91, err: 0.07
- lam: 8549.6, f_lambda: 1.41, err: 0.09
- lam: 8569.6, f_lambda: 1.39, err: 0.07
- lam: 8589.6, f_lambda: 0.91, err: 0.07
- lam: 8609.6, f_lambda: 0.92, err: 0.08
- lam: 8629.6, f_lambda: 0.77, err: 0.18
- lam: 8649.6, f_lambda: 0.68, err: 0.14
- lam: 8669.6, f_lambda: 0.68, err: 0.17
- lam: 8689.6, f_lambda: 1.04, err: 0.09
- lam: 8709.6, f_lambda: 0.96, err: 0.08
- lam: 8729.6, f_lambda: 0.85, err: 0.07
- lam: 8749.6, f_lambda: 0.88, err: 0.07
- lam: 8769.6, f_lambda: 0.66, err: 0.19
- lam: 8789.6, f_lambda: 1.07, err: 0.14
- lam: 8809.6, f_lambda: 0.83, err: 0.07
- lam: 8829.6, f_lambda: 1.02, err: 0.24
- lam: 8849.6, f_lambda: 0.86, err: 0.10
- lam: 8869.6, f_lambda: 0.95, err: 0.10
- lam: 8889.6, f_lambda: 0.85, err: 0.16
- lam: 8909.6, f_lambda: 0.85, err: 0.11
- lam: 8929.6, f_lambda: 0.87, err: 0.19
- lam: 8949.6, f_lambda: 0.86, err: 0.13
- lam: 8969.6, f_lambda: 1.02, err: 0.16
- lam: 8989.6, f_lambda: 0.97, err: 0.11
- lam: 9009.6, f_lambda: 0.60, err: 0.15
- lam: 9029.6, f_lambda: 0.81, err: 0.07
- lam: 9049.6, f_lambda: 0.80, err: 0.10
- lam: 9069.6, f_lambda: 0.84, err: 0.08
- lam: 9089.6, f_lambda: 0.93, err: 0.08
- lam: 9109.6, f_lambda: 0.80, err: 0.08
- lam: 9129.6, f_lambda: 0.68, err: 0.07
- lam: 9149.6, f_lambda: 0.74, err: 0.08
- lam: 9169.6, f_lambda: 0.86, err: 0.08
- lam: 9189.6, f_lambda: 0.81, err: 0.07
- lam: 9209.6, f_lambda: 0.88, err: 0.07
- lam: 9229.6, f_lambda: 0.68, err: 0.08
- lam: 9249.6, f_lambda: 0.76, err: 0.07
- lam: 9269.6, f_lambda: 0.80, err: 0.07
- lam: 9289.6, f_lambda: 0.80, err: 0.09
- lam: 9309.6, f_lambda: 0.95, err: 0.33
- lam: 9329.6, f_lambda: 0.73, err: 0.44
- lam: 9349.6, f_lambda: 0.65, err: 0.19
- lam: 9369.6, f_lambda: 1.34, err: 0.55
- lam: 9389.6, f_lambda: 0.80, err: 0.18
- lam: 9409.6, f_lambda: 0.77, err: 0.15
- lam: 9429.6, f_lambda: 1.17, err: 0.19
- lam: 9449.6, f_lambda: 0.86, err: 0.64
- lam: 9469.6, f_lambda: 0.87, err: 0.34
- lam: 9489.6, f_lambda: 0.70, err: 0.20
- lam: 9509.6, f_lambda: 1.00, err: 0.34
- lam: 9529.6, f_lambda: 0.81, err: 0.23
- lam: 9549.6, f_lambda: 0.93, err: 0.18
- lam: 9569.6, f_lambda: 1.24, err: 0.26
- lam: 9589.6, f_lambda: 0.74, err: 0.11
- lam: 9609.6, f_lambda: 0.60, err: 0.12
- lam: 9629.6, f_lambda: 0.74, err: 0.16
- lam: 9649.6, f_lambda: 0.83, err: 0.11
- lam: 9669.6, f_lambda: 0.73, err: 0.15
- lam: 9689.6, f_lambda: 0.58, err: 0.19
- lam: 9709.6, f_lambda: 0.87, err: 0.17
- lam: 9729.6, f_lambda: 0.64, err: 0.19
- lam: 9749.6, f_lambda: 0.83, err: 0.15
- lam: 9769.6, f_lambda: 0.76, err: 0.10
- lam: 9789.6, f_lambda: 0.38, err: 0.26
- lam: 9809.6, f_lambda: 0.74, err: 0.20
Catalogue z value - 0.27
